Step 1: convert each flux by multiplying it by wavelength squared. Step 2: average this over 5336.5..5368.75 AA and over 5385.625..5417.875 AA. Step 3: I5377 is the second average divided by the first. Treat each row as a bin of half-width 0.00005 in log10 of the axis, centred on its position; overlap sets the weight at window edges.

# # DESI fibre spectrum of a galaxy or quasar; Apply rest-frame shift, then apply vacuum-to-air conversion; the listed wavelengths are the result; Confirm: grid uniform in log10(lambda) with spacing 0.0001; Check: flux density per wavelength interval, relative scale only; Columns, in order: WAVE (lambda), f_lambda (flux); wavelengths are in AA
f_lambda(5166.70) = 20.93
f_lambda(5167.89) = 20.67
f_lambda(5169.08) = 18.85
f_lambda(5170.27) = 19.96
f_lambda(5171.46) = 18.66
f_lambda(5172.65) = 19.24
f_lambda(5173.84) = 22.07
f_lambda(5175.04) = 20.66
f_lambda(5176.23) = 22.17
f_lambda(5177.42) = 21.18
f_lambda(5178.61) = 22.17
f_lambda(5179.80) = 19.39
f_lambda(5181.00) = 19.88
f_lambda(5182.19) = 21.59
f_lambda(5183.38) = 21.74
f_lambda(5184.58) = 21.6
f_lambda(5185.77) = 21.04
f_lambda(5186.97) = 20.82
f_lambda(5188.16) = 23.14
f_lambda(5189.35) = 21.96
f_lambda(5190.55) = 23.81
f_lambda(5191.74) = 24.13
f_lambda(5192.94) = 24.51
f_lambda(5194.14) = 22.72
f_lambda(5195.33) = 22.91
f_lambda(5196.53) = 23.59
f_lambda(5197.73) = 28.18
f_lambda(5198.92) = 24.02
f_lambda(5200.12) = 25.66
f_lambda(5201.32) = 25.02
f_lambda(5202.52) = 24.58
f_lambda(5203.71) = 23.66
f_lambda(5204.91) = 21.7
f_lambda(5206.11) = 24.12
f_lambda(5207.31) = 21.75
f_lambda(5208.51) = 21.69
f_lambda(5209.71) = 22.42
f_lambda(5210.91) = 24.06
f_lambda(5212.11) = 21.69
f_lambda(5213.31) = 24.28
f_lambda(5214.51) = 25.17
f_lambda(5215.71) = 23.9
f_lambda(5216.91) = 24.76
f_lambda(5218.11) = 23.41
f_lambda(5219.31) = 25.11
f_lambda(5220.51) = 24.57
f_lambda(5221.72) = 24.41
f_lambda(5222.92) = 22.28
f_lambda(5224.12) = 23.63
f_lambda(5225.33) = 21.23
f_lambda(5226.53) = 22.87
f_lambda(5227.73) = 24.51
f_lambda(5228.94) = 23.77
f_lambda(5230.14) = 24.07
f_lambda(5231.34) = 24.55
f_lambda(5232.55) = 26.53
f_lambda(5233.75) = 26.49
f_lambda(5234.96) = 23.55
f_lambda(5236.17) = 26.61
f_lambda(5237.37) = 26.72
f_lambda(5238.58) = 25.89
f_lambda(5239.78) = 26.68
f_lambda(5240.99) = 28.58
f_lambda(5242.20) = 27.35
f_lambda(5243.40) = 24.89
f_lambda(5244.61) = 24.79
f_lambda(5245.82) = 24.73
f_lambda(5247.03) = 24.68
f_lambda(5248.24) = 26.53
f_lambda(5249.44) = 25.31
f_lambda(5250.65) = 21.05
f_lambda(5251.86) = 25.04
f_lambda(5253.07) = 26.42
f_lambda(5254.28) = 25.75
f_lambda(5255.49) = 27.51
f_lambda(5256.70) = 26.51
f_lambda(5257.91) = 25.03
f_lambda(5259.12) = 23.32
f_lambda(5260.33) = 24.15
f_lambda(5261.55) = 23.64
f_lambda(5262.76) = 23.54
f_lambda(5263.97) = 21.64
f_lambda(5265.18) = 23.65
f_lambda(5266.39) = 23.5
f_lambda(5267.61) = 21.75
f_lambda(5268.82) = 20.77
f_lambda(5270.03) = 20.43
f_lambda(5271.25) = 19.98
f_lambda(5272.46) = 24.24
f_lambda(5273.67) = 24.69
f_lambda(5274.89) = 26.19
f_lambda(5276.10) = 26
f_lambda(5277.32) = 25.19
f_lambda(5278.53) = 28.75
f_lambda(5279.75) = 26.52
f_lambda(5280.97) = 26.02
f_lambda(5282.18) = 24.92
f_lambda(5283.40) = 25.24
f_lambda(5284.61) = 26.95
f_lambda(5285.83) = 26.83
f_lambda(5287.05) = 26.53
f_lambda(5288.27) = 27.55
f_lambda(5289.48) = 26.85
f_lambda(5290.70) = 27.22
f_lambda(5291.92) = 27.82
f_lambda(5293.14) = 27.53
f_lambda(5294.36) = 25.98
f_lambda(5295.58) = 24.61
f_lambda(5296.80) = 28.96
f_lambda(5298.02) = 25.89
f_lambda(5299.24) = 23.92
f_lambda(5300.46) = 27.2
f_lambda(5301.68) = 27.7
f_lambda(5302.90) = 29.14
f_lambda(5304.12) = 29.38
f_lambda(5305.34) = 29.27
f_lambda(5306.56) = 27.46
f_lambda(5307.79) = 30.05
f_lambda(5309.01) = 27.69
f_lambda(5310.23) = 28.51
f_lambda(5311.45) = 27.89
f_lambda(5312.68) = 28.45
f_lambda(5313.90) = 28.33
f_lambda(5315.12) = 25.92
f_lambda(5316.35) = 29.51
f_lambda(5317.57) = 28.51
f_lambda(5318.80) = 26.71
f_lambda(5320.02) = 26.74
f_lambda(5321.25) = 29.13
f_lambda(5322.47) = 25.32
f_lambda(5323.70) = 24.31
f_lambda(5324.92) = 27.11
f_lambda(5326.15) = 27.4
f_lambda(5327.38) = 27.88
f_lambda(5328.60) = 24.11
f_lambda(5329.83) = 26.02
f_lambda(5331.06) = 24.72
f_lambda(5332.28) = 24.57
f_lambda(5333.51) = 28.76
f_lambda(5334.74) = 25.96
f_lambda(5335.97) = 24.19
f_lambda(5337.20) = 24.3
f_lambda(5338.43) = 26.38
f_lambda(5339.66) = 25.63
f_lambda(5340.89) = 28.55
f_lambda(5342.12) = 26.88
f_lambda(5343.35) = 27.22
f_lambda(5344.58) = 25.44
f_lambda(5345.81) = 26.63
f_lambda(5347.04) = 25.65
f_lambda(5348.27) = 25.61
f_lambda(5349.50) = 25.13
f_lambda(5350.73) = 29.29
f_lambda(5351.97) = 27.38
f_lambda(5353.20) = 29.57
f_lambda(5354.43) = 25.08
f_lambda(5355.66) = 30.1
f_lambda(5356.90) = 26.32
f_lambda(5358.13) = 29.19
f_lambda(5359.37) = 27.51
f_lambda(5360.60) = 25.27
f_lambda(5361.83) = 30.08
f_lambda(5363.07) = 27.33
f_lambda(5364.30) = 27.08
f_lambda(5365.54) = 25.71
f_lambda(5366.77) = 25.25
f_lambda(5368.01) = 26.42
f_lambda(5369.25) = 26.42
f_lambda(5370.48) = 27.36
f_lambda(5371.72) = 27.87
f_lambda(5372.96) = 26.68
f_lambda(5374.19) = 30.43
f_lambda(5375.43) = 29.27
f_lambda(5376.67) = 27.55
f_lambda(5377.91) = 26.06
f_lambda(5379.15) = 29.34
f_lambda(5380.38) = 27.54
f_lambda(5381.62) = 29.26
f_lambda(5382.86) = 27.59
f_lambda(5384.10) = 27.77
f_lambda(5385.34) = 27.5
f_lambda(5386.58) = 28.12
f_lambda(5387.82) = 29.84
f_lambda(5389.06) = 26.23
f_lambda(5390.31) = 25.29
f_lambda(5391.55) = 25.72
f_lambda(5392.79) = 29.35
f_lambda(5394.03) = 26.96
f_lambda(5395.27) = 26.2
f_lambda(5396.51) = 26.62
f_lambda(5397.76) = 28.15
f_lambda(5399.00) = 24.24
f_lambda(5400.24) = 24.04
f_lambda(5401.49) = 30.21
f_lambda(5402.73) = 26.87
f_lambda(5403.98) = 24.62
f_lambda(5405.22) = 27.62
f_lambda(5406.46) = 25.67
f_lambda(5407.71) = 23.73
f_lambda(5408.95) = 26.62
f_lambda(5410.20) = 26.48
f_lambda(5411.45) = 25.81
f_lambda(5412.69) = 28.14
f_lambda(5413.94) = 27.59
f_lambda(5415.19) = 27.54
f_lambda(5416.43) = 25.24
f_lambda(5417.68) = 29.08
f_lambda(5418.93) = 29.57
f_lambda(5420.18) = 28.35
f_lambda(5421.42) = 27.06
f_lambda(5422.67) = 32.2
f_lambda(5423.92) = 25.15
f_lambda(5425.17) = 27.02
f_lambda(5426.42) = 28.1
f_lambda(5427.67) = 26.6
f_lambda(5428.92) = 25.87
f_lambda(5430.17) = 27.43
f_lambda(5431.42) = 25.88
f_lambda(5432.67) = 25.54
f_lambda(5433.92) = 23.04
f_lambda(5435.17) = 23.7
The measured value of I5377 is 1.01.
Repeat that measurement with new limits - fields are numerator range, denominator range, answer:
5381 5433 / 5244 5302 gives 1.13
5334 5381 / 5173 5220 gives 1.25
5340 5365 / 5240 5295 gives 1.12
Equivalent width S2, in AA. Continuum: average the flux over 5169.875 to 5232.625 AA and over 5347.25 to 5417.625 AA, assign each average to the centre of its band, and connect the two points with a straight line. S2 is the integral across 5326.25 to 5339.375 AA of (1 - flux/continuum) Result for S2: 0.12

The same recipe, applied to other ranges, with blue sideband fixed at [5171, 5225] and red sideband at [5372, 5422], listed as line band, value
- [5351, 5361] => -0.5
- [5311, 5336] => -1.1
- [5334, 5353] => -0.2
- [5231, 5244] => -1.3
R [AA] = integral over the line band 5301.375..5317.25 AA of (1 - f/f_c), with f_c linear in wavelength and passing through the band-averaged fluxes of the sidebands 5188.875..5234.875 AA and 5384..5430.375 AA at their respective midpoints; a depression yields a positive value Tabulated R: -1.84 AA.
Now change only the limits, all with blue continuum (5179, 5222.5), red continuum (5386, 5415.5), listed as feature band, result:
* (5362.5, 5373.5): -0.2 AA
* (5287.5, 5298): -0.9 AA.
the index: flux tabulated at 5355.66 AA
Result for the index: 30.1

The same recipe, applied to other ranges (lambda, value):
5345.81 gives 26.63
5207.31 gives 21.75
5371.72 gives 27.87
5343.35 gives 27.22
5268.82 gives 20.77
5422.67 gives 32.2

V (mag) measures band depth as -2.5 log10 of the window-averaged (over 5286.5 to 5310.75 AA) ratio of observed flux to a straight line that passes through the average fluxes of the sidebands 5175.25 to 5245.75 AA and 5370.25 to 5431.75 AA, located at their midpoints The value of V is -0.09 mag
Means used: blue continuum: 23.7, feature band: 27.5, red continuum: 27.3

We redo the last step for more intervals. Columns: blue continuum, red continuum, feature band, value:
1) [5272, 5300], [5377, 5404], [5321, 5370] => 0.008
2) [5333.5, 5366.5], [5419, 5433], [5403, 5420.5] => 0.017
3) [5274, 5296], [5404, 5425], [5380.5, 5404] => -0.004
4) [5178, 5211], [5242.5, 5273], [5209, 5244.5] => -0.052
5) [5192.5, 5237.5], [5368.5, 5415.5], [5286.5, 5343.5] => -0.050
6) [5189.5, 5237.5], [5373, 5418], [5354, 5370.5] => -0.021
